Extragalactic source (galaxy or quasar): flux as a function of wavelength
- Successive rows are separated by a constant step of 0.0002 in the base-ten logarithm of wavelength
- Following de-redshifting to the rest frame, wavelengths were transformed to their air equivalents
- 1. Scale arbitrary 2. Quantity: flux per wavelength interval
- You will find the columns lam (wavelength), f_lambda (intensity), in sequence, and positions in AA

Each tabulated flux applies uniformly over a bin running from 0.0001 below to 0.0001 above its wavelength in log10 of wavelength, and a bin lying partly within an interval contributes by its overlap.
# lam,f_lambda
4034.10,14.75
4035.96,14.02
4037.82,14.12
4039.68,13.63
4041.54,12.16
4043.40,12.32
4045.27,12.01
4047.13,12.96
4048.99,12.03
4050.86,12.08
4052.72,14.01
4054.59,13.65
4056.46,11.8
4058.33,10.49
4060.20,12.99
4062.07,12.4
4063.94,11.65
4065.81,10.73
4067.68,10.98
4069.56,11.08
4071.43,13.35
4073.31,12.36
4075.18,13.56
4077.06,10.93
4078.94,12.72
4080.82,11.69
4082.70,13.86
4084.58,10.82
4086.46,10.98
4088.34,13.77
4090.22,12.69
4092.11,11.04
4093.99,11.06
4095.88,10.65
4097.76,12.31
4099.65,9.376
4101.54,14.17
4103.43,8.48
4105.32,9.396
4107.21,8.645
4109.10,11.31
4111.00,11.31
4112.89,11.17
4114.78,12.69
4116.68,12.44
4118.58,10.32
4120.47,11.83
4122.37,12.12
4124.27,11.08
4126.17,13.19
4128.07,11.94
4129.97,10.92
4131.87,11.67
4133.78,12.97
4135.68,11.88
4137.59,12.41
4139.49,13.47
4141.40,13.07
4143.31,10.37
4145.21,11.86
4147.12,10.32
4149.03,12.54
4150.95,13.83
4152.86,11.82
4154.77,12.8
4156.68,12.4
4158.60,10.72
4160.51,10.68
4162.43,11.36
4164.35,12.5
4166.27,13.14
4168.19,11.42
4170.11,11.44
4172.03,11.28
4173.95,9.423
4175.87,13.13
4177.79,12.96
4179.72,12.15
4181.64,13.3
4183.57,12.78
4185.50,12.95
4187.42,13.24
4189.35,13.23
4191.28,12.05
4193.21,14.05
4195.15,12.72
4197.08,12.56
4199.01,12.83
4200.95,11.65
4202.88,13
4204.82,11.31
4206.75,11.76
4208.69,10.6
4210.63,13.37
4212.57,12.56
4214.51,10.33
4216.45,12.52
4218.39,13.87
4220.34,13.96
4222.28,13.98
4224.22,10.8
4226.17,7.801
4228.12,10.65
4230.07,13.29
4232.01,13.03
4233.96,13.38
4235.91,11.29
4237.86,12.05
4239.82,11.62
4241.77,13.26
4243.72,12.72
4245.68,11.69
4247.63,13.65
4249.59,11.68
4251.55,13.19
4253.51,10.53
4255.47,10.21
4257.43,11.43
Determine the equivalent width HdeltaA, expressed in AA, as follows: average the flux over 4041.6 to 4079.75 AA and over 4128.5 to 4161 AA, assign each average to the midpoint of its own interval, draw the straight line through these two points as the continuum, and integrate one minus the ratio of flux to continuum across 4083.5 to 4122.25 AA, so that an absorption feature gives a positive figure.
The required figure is 2.7 AA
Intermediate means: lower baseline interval 12.2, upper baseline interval 12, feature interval 11.3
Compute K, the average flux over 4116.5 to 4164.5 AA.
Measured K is 11.9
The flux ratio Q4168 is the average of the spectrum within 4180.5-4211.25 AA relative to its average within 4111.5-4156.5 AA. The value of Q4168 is 1.05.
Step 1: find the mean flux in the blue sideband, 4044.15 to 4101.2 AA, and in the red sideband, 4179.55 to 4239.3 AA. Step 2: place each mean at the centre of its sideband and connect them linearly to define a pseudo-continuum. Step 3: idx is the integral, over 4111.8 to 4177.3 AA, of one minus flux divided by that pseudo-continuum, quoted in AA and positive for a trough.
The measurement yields 1.6 AA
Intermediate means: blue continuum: 12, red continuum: 12.4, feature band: 11.9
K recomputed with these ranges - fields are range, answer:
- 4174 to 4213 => 12.5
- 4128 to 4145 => 12.1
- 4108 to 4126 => 11.6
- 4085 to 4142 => 11.6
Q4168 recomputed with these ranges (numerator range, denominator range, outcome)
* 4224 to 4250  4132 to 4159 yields 0.98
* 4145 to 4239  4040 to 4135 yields 1.03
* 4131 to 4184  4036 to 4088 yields 0.98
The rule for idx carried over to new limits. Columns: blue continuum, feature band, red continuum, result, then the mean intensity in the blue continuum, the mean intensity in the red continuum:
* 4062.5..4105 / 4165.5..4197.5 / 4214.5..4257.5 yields -1.3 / 11.7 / 12.1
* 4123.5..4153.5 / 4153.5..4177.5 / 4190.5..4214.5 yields 0.9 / 12.1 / 12.3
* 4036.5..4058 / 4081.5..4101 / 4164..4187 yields 1.3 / 12.8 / 12.2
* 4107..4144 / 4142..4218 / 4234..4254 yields -0.8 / 11.8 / 12.3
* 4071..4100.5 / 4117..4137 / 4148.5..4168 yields 0.4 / 11.9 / 12.1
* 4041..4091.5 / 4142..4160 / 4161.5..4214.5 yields 0.6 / 12.2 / 12.3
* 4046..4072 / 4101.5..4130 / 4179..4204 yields 2.7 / 12.1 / 12.8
